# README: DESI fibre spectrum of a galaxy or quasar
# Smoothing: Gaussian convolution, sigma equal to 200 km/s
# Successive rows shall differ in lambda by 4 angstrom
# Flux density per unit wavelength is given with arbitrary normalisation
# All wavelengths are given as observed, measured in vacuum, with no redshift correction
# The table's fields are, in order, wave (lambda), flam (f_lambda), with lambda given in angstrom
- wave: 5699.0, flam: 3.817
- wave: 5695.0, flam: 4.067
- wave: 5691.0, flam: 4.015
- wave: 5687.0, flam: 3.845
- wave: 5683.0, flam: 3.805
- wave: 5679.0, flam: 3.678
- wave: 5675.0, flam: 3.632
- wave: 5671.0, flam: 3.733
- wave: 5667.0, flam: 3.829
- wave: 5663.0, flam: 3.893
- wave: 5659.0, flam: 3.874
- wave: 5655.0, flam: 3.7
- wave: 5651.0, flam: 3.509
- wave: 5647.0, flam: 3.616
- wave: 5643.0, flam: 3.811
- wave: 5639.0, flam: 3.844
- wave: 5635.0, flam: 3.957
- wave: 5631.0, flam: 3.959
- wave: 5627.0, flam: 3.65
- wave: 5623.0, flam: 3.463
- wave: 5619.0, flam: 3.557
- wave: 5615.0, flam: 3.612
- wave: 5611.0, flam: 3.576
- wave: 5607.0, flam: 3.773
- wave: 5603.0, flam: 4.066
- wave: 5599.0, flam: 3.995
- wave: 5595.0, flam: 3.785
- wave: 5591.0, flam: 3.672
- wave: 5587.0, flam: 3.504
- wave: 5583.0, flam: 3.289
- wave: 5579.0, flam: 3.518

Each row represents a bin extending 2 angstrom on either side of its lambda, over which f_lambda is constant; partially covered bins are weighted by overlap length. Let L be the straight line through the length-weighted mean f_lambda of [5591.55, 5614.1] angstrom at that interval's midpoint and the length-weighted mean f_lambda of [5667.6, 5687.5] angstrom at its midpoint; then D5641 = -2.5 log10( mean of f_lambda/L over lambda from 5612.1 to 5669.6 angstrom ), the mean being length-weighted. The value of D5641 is 0.013 mag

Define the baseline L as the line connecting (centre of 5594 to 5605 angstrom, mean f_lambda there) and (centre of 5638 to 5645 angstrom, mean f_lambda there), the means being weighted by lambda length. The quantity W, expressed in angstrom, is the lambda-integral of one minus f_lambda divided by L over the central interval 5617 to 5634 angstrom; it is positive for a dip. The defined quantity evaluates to 0.9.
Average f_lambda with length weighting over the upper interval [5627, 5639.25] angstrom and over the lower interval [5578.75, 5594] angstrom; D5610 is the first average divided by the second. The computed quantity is 1.1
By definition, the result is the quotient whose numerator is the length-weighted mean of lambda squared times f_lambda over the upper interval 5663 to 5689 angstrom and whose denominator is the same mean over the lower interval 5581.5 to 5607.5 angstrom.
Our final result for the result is 1.04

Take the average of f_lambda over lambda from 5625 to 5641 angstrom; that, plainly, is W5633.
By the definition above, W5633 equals 3.85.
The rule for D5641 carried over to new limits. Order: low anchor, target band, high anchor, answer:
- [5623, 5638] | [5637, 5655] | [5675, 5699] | 0.035 mag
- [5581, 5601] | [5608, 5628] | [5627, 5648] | 0.052 mag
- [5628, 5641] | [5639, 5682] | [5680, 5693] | 0.043 mag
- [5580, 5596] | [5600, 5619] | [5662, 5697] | -0.040 mag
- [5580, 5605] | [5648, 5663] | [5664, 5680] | 0.003 mag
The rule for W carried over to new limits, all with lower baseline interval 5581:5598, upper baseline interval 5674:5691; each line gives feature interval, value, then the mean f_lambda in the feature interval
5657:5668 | -0.4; 3.87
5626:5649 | -0.8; 3.81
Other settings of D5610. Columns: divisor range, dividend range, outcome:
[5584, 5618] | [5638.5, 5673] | 1.01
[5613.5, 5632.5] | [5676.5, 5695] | 1.06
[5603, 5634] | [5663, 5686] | 1.02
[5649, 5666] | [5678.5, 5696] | 1.04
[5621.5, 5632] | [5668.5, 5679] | 1.00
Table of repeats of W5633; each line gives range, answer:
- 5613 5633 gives 3.65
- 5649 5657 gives 3.6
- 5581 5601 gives 3.65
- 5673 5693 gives 3.8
